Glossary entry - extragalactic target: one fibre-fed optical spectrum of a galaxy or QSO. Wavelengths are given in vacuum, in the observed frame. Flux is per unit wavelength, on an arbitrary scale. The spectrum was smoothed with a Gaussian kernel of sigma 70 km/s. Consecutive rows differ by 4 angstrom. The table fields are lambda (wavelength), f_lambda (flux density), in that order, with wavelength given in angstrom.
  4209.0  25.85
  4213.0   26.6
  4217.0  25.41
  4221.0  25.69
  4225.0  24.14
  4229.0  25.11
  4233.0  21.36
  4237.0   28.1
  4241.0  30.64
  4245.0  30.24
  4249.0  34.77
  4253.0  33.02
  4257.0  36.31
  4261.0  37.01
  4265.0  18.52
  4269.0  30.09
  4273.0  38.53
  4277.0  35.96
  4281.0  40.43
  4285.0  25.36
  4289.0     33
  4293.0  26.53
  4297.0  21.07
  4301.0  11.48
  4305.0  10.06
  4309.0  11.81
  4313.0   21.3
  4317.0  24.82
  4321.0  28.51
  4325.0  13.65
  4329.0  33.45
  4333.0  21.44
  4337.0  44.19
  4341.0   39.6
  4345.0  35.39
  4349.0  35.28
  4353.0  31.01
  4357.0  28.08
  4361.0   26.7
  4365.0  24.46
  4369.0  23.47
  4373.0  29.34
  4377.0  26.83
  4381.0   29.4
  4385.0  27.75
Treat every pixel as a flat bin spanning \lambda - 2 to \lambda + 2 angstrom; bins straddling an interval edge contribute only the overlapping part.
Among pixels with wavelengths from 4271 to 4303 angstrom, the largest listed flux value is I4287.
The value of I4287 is 40.43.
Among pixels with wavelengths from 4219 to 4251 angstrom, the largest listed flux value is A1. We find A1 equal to 34.77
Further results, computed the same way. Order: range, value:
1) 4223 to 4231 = 25.11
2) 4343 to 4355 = 35.39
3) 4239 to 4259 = 36.31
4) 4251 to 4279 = 38.53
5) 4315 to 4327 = 28.51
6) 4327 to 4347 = 44.19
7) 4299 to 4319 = 24.82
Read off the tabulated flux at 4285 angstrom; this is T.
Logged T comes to 25.36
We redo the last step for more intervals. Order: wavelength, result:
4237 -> 28.1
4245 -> 30.24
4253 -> 33.02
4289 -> 33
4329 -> 33.45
